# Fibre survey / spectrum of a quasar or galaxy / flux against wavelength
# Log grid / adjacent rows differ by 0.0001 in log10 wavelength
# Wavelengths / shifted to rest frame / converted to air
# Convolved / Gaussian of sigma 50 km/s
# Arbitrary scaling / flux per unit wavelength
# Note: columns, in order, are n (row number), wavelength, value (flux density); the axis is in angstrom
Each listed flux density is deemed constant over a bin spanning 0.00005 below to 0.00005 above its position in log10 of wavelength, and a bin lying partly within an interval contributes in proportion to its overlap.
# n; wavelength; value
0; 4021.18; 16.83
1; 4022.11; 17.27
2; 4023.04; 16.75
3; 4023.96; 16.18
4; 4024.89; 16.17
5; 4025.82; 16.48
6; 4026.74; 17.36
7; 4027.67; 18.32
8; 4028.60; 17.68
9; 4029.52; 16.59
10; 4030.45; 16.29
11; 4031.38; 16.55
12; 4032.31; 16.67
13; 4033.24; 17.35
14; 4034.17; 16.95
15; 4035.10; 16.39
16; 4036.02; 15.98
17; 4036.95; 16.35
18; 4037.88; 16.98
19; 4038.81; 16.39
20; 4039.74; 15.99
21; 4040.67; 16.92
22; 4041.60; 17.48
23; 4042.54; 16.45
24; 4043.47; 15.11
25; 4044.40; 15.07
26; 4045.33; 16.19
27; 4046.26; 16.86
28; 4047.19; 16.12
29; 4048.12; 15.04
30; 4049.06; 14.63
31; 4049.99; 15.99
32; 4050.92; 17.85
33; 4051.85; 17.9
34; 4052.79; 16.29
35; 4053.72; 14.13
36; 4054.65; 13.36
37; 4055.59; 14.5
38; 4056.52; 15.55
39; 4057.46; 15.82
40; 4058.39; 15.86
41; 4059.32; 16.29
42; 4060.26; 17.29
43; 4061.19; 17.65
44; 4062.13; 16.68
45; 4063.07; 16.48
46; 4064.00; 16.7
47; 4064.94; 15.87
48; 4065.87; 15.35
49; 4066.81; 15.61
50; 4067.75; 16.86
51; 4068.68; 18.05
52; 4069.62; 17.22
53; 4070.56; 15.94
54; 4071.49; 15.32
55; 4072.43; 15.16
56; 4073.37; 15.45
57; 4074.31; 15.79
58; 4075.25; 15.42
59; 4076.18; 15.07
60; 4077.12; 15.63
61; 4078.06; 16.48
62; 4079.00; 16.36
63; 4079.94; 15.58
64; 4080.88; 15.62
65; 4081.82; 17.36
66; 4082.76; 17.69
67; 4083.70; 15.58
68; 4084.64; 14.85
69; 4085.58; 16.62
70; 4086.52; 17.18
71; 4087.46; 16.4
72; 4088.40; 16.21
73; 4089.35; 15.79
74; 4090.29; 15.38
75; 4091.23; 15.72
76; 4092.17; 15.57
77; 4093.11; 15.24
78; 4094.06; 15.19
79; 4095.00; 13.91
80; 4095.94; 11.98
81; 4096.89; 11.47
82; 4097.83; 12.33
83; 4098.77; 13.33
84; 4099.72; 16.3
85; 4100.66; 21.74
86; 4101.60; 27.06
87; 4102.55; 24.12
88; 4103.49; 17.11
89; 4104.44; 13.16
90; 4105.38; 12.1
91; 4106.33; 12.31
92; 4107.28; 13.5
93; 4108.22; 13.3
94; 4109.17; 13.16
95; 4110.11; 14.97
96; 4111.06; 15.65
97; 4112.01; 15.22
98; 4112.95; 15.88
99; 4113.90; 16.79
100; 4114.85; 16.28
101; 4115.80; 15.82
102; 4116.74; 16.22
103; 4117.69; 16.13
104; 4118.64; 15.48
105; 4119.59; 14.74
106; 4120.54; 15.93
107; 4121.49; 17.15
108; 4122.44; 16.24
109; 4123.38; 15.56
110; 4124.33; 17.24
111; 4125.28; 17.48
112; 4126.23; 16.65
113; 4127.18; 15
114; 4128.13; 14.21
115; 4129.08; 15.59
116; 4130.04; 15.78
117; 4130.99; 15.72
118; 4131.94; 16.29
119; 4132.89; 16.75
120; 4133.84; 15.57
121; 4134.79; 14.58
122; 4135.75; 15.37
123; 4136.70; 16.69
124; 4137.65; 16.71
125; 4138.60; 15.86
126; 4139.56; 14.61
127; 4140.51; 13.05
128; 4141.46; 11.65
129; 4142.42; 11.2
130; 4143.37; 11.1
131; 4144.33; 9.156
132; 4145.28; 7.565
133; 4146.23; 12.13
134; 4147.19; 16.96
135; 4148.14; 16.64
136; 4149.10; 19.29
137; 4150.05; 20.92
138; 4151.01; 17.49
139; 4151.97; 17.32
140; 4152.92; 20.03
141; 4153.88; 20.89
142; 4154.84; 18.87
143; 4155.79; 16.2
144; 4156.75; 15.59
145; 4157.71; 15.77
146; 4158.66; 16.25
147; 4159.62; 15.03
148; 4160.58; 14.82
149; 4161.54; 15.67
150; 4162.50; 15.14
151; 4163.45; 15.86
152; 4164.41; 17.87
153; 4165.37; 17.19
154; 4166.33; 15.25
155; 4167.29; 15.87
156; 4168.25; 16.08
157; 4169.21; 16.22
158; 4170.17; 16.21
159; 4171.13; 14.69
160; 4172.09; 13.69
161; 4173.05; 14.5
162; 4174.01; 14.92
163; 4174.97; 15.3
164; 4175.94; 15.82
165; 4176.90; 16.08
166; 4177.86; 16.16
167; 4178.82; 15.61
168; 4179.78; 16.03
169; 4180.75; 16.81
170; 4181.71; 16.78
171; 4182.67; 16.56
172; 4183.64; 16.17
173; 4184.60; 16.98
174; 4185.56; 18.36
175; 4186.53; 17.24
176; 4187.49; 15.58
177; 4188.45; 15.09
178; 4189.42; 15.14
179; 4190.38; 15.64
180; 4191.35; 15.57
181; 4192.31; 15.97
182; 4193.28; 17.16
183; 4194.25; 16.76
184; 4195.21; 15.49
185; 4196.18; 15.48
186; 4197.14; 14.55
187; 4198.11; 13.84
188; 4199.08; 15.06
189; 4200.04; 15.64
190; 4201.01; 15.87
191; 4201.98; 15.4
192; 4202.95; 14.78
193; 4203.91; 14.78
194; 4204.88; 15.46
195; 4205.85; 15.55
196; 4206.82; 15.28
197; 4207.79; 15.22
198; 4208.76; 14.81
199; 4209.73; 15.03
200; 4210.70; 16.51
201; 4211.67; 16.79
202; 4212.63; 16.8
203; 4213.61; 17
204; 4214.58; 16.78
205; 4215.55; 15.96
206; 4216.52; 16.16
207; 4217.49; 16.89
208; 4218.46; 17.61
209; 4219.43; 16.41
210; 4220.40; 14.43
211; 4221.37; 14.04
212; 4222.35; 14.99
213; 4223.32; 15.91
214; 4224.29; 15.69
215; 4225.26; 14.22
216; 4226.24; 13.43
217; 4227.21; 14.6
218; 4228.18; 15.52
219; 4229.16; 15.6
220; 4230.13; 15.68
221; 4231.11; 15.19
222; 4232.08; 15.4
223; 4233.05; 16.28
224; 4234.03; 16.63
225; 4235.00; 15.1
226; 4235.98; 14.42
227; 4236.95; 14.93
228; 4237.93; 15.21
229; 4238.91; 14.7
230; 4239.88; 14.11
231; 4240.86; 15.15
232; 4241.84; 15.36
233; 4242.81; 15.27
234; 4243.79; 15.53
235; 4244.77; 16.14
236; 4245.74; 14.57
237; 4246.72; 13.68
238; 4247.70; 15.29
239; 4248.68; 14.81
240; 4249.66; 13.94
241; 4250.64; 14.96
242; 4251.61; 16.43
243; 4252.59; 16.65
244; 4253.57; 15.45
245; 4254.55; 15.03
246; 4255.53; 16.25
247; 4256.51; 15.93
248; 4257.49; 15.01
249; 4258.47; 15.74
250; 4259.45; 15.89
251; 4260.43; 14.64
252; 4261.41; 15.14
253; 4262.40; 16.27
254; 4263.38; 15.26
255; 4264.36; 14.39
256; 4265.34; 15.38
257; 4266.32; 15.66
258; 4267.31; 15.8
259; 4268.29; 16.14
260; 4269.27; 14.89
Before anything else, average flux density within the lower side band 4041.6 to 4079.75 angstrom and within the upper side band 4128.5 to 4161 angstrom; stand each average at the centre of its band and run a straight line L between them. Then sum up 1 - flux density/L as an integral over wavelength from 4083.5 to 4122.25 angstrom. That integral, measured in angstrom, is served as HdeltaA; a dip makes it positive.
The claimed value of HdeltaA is 0.2 angstrom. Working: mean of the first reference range 16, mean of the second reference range 15.5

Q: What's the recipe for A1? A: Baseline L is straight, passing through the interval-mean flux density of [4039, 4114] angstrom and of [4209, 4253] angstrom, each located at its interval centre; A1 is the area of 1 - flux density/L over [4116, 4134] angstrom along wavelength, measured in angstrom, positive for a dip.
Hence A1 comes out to -0.3 angstrom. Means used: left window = 15.9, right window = 15.5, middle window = 16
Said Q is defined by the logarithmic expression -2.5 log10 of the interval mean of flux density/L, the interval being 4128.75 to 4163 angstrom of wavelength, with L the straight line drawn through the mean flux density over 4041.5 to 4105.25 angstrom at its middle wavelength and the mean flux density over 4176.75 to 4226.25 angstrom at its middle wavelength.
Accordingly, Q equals 0.03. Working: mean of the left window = 16.1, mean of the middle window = 15.5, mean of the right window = 15.8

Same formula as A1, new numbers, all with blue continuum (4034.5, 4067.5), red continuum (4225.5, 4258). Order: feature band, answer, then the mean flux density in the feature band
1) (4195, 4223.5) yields -0.47 angstrom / 15.6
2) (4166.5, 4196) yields -0.85 angstrom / 15.9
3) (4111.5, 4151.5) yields 0.96 angstrom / 15.3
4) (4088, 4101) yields 0.78 angstrom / 14.9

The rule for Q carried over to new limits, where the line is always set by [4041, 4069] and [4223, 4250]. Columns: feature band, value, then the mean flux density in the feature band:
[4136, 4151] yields 0.09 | 14.4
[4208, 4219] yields -0.08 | 16.4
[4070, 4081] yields 0.02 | 15.7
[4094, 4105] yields -0.04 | 16.5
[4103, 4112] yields 0.13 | 14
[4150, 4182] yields -0.06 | 16.3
